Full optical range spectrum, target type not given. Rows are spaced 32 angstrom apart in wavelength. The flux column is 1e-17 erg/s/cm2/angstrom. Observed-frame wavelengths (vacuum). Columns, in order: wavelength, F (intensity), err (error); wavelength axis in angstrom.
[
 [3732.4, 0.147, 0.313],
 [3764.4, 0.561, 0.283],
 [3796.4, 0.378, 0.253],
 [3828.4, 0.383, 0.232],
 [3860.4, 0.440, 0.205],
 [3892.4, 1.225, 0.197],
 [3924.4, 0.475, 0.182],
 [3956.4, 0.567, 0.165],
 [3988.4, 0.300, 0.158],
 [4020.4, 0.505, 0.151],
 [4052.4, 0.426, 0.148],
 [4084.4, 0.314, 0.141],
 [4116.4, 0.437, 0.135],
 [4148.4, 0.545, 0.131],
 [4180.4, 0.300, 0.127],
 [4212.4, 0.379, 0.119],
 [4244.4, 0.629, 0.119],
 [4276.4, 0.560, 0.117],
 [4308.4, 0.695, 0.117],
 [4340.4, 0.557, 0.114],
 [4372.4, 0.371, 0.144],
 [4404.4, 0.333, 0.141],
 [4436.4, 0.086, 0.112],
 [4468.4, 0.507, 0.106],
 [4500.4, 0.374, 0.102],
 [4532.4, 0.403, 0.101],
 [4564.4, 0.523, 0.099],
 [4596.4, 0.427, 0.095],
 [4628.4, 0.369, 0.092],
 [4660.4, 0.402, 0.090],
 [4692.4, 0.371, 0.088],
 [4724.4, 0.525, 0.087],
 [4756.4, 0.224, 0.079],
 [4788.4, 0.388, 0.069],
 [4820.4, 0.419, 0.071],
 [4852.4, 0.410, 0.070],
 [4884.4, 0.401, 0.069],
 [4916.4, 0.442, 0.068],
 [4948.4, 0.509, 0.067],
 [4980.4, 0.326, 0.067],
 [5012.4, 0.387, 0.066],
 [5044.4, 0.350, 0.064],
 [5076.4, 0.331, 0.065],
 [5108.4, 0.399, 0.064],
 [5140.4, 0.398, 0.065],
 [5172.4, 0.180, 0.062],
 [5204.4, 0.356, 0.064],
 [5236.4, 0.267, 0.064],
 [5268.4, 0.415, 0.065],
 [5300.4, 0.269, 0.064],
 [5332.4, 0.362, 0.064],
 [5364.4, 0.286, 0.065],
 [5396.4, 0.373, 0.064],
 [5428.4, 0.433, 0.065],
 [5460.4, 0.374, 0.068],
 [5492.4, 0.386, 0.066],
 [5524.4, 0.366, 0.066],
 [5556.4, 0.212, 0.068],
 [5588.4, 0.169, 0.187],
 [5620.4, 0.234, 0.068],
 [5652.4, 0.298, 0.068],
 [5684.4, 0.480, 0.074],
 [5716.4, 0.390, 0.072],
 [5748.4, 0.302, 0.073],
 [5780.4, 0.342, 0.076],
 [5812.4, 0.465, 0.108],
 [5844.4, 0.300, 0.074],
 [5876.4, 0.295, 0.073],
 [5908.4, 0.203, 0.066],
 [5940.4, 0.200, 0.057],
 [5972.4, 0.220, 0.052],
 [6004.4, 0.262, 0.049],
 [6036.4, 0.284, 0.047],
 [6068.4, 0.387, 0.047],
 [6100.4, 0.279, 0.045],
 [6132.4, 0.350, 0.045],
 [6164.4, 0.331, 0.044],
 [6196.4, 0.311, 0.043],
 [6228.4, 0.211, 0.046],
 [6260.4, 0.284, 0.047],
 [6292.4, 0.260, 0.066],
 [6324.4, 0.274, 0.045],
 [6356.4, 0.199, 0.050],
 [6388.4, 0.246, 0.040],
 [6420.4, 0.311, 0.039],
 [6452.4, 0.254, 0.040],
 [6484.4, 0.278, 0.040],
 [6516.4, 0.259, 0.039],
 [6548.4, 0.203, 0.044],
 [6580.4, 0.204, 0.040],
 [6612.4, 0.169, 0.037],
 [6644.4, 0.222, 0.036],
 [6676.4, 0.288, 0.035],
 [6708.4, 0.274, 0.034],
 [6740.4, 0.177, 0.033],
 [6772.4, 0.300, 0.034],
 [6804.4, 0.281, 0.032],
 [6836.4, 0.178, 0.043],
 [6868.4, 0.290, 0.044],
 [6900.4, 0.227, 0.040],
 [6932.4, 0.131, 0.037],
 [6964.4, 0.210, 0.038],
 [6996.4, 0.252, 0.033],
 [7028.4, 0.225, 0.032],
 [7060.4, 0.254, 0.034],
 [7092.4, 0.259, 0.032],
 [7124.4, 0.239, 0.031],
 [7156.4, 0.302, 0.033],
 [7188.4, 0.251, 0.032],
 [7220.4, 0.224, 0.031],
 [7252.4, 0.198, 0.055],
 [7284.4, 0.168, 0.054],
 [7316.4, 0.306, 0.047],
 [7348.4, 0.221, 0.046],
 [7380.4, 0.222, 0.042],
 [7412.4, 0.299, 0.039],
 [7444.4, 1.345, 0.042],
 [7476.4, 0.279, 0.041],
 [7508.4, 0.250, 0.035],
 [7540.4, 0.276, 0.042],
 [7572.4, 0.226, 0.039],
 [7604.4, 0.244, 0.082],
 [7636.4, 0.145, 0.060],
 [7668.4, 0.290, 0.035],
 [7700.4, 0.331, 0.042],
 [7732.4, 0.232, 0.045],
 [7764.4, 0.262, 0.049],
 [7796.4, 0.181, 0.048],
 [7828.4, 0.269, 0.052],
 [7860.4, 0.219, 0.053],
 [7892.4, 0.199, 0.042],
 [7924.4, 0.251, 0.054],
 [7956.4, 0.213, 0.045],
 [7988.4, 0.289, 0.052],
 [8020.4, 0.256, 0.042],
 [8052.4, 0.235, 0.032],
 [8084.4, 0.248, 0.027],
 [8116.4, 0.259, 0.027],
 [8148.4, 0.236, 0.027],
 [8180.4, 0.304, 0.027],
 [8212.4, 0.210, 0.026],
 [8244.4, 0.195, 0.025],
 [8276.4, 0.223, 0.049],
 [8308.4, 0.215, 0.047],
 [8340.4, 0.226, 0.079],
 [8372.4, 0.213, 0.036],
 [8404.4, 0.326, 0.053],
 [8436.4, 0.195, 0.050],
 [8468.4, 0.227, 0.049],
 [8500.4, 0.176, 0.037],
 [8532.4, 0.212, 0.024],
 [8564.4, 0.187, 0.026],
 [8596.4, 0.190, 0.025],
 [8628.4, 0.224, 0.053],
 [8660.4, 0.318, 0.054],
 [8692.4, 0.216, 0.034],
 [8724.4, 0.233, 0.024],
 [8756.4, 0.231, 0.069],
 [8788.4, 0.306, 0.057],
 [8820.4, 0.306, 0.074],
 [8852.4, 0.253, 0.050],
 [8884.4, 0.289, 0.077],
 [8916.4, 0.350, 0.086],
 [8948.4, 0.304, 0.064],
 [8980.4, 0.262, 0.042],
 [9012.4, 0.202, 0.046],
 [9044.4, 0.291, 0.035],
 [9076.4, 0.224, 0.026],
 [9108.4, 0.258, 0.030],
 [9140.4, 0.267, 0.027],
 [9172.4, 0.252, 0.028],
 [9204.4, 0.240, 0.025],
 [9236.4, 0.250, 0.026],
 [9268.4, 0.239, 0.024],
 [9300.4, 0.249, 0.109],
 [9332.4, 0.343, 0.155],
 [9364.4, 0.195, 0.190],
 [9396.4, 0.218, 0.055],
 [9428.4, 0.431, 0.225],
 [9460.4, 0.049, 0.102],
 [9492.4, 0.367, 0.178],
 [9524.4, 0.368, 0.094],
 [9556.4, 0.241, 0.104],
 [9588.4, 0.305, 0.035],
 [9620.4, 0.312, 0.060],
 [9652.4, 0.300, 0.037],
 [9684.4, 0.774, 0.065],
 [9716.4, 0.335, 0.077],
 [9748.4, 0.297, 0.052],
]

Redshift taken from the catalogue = 0.994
